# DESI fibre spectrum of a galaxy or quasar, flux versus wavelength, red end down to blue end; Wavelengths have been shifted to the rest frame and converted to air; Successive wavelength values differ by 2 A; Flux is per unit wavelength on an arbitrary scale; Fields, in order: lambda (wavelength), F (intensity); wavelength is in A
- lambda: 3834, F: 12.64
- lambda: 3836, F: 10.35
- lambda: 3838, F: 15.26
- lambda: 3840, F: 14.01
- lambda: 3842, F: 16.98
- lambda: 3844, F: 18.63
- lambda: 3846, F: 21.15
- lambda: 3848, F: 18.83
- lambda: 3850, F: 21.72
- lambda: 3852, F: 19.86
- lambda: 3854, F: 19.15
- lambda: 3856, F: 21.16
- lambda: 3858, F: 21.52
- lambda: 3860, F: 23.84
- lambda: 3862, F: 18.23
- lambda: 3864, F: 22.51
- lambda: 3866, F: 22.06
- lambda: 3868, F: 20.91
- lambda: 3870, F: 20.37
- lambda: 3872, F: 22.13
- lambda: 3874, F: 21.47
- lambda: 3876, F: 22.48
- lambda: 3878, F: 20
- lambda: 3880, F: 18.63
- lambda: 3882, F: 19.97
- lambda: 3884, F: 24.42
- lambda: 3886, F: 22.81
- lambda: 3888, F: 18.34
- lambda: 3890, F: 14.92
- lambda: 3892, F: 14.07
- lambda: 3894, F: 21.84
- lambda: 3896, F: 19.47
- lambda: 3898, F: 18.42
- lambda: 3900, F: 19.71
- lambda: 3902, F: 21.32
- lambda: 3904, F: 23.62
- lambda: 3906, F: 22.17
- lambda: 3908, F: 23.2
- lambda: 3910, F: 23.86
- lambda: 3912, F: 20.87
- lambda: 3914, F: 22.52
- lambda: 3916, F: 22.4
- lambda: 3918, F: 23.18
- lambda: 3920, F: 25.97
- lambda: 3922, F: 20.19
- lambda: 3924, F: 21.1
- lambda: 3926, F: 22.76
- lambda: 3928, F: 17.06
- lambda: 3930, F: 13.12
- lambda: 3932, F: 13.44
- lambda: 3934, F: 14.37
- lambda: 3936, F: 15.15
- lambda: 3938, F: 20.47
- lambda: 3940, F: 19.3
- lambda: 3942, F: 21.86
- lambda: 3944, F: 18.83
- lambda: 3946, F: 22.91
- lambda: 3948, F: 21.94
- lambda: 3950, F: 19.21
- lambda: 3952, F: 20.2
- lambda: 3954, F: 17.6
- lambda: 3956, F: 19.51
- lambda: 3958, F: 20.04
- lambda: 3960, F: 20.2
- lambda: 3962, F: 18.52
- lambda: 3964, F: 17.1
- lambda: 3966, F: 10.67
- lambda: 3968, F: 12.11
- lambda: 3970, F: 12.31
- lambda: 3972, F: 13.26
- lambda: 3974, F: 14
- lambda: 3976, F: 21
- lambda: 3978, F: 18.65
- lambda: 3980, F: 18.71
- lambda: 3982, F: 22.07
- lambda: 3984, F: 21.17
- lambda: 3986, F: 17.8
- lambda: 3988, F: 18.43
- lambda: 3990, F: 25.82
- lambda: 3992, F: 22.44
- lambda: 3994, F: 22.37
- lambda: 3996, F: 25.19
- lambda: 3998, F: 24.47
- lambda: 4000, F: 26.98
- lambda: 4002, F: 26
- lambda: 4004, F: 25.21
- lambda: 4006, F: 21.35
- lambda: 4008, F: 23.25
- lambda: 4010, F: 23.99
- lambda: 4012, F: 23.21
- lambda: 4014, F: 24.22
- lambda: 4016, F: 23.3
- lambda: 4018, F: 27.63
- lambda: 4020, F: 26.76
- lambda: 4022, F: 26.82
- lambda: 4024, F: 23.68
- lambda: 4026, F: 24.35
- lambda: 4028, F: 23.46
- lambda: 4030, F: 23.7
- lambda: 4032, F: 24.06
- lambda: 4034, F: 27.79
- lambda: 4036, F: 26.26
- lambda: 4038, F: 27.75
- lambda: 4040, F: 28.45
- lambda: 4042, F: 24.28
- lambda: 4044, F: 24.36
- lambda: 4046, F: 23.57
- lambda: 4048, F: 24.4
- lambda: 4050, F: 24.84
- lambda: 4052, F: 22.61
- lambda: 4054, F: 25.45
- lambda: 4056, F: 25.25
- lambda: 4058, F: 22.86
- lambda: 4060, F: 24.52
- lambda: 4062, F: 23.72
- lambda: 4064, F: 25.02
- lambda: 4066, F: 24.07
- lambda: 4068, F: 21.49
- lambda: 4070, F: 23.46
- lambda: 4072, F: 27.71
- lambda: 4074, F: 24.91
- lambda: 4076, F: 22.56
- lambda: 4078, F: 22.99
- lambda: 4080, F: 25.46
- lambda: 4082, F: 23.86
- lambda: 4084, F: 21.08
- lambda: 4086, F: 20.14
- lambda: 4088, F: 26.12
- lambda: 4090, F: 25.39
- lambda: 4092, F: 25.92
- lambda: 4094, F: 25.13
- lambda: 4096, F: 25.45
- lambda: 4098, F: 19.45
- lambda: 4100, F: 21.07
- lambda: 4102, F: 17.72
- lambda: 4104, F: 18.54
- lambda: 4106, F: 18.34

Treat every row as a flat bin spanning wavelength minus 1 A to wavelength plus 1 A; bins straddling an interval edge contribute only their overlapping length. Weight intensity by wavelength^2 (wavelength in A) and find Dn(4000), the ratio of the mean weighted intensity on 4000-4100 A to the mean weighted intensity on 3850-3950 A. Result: 1.29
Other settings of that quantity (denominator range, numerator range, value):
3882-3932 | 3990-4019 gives 1.24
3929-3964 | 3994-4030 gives 1.37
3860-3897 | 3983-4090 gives 1.29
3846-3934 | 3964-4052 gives 1.17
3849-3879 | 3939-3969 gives 0.92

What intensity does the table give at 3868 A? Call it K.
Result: 20.91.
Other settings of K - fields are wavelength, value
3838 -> 15.26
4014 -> 24.22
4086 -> 20.14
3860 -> 23.84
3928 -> 17.06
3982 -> 22.07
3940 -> 19.3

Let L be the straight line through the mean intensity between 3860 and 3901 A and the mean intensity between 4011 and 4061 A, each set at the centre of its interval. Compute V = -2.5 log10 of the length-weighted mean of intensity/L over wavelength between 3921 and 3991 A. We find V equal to 0.22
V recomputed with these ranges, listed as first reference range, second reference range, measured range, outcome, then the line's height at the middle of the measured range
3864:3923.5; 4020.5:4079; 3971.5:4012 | 0.08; 23.3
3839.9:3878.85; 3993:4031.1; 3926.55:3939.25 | 0.37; 22.4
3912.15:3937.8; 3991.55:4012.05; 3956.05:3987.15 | 0.28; 22.3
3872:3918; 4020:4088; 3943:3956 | 0.10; 22.1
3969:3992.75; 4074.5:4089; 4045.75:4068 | -0.09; 22.1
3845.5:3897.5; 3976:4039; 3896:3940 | 0.07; 21.6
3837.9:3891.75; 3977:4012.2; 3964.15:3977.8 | 0.47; 22.1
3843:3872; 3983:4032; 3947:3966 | 0.20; 22.8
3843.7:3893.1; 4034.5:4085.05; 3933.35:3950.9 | 0.13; 22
